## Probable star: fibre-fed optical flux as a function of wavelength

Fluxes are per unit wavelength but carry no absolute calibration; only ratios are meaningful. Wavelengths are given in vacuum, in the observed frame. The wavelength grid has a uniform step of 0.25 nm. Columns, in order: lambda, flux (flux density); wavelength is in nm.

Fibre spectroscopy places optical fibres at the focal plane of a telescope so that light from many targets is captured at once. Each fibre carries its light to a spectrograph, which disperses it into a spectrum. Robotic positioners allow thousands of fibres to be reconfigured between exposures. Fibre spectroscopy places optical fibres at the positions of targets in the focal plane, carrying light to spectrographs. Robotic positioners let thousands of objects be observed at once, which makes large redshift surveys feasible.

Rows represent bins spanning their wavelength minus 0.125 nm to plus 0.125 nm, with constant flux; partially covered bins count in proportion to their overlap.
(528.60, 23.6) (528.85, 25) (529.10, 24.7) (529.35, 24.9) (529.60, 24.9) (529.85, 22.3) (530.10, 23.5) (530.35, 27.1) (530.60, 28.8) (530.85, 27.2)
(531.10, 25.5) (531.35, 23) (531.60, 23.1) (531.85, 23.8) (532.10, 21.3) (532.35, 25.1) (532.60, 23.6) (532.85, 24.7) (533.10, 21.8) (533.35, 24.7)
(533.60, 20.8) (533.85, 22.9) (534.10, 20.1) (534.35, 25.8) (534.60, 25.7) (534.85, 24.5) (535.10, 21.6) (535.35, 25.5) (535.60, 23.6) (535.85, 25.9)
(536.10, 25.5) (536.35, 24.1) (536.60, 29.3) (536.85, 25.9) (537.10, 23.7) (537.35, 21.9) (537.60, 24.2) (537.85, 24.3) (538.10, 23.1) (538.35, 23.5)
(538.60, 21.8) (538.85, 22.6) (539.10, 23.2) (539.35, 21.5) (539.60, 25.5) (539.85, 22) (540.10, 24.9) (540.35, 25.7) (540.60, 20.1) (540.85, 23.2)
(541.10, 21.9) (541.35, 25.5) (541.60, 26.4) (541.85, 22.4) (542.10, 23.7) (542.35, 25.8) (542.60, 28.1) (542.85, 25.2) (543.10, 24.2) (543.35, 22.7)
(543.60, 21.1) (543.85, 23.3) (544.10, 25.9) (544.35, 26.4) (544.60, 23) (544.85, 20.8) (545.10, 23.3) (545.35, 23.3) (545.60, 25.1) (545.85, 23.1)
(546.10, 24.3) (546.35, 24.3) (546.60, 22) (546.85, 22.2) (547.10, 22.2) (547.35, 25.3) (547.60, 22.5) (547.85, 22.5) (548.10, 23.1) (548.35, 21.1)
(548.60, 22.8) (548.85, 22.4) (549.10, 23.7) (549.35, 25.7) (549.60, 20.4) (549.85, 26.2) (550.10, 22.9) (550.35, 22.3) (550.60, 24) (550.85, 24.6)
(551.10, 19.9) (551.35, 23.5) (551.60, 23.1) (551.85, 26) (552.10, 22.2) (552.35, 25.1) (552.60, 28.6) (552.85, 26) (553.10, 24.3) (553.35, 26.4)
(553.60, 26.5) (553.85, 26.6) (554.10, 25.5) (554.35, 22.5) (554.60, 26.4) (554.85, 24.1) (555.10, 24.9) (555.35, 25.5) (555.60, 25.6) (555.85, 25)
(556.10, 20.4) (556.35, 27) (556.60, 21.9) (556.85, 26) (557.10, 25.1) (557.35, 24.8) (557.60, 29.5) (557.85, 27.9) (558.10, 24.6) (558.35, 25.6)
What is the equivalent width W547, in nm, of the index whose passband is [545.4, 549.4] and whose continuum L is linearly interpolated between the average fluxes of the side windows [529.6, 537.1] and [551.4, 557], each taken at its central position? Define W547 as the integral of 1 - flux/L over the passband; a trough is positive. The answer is 0.25 nm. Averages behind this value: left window 24.4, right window 25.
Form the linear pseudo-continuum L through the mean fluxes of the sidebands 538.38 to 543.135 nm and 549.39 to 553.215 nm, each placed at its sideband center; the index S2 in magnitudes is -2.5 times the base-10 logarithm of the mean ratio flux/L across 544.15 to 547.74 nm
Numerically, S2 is 0.021 mag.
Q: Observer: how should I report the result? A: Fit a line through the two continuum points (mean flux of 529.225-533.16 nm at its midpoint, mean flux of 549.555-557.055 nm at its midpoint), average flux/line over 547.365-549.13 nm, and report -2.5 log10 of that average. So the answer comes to 0.083 mag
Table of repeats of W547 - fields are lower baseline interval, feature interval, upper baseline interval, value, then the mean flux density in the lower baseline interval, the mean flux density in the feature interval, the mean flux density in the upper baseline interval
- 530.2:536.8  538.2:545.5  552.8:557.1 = 0.28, 24.4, 23.7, 25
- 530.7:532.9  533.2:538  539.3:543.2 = 0.00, 24.2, 24.2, 24.2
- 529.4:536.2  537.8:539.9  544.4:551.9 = 0.06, 24.2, 23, 23.2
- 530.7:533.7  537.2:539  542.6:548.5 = 0.04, 23.8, 23.1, 23.4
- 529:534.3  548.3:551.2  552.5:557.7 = 0.23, 24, 23.1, 25.3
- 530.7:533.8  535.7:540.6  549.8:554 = -0.01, 23.7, 24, 24.6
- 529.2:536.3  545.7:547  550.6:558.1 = 0.08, 24.2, 23.2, 25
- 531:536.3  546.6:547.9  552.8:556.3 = 0.09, 23.7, 22.9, 25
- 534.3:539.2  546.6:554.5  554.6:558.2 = 0.34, 24.3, 23.9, 25.2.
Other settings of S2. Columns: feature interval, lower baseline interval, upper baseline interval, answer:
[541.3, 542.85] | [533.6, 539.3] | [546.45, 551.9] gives -0.08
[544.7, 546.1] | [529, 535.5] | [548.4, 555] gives 0.05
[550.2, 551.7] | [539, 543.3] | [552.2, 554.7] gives 0.11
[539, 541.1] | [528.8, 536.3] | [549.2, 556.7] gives 0.05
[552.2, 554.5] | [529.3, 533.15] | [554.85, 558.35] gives -0.02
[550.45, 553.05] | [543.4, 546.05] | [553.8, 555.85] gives 0.01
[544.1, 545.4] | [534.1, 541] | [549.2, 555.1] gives 0.03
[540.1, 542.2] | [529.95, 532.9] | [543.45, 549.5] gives 0.00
